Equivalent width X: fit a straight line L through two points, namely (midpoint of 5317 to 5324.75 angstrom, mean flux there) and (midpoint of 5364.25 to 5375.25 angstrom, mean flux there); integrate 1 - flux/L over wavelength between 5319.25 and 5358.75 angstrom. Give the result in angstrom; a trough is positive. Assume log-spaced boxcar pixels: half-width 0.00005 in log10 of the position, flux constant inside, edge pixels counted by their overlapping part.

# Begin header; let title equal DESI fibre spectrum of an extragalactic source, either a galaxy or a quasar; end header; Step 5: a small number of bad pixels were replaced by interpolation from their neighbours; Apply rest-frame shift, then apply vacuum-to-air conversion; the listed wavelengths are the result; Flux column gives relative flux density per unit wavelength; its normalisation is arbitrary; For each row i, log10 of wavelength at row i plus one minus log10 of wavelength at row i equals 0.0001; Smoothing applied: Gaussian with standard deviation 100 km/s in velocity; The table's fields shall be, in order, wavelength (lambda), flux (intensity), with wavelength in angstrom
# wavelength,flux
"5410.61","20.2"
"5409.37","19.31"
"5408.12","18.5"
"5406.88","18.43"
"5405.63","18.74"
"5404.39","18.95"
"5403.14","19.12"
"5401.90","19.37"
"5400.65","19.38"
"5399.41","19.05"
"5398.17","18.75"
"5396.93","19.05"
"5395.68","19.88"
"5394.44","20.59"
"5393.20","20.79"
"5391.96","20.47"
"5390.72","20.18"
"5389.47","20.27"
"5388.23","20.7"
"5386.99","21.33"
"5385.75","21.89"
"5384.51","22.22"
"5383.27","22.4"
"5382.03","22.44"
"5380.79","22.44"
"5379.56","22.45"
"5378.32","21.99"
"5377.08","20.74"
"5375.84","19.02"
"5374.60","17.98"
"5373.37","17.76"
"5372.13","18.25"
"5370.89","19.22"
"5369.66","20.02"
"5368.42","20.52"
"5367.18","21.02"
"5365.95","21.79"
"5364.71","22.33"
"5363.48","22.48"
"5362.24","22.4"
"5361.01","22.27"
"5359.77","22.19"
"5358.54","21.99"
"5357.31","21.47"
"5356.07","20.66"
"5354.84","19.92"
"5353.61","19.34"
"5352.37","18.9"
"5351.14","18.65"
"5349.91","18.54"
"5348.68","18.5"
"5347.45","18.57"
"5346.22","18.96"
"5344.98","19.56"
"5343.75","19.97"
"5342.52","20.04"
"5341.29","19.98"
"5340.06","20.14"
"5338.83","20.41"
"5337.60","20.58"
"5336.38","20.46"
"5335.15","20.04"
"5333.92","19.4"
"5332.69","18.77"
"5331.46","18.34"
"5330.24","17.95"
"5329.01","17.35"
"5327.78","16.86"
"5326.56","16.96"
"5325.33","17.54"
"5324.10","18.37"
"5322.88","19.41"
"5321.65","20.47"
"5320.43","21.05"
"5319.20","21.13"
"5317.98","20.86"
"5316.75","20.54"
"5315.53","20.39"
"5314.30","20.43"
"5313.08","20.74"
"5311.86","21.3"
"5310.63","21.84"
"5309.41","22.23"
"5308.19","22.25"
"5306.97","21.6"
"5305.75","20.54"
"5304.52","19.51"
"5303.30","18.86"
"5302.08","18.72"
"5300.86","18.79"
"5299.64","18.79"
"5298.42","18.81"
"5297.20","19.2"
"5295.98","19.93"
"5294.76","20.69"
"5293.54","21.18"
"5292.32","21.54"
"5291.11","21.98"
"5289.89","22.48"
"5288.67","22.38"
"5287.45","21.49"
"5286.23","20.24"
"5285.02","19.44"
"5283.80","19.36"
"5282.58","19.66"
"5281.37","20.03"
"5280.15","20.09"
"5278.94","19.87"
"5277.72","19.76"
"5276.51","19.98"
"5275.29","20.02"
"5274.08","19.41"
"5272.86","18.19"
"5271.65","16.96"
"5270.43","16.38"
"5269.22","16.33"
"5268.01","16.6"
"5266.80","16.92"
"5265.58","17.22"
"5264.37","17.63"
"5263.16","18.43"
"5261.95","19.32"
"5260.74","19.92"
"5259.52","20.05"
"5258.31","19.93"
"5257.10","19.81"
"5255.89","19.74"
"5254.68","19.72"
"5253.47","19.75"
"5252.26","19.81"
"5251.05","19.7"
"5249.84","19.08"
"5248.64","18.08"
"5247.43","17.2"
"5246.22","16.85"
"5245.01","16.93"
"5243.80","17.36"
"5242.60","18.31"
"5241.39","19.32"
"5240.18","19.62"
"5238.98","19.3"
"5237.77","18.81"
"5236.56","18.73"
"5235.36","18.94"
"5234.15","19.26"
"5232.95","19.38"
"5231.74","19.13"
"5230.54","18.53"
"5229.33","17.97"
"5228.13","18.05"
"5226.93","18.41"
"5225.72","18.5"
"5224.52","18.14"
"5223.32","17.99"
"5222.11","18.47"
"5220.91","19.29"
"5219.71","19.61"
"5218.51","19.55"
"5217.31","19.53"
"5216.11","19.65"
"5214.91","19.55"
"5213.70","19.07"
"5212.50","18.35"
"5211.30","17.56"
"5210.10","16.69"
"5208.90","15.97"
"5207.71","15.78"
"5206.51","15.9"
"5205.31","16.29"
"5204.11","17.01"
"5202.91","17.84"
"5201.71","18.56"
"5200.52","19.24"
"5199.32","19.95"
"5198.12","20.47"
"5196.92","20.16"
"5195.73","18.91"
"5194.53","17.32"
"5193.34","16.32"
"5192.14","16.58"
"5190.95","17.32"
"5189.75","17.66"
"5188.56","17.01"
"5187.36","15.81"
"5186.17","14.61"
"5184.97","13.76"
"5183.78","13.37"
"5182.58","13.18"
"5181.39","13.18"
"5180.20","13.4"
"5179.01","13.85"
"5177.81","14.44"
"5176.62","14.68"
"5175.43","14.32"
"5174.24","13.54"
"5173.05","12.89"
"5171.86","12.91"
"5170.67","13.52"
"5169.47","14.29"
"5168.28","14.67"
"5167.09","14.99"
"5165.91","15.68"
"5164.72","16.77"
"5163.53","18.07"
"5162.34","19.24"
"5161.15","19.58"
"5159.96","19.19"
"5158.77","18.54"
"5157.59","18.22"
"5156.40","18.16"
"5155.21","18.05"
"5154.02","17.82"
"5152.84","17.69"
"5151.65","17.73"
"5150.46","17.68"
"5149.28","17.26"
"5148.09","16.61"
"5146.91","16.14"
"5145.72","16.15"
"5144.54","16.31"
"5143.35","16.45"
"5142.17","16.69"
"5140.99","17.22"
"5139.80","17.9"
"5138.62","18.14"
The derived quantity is 1.42 angstrom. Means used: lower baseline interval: 20.2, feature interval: 19.3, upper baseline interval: 19.8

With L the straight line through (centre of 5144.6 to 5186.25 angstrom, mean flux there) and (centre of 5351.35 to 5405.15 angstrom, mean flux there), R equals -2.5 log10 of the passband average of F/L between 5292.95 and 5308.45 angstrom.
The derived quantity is -0.06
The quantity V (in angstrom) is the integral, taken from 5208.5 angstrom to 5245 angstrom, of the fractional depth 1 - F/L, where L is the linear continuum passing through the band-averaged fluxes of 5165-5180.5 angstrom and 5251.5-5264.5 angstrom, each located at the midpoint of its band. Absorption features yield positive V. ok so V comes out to -2.25 angstrom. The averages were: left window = 14.2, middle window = 18.6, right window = 19.5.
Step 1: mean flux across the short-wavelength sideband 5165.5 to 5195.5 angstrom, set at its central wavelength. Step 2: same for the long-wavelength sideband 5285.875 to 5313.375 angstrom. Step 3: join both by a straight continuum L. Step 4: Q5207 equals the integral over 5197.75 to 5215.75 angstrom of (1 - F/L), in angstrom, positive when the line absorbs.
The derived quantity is -1.98 angstrom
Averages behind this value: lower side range 14.8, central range 17.9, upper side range 20.7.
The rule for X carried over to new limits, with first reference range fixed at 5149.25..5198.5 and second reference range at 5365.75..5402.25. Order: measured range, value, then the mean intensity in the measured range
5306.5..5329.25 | -1.2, 20.1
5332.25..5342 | -0.3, 20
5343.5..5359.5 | 0.1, 19.7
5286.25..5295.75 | -1.5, 21.5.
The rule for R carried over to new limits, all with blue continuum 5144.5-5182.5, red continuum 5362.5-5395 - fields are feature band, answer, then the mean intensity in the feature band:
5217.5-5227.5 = -0.08 mag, 18.8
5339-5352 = 0.04 mag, 19.3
